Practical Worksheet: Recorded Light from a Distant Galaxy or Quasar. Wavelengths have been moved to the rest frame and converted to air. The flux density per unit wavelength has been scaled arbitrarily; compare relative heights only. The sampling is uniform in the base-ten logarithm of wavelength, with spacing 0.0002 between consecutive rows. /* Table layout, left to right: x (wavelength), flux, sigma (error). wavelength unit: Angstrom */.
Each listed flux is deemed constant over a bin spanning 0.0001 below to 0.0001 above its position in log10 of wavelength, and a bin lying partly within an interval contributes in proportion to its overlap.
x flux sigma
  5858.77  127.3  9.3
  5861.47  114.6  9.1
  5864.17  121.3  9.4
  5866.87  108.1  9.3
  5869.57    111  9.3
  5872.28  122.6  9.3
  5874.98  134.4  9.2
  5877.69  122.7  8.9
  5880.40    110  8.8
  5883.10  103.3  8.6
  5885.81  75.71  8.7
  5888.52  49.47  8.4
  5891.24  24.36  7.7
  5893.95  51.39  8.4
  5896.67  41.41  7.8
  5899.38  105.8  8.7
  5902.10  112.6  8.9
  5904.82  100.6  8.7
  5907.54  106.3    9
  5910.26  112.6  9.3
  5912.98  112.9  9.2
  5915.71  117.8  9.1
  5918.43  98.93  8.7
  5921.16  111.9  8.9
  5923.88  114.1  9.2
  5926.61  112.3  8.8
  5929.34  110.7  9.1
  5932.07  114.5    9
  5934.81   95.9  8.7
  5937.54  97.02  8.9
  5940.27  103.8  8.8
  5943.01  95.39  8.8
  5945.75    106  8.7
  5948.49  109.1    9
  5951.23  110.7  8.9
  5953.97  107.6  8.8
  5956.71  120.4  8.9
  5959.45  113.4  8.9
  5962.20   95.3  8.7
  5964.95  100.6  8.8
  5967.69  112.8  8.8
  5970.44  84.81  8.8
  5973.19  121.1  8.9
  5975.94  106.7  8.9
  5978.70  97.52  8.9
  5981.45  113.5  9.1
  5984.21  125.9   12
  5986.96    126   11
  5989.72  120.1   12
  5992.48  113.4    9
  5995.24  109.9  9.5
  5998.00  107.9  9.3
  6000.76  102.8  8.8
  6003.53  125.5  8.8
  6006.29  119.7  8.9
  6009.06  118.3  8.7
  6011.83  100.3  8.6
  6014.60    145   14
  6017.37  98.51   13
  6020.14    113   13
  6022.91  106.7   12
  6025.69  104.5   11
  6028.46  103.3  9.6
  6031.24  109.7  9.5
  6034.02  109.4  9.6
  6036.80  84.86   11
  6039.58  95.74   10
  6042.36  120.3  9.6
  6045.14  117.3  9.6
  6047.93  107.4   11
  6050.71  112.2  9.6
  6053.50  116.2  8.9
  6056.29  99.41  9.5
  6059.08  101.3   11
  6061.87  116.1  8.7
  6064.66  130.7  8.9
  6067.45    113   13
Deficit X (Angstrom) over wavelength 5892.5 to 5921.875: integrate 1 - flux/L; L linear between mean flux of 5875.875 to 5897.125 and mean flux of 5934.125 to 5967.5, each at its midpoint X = -4.1 Angstrom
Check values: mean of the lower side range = 74.9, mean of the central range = 96.9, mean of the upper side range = 105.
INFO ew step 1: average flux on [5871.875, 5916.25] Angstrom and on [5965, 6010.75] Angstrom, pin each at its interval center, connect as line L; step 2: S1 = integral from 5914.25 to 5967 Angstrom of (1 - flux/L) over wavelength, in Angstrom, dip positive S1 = -2.3 Angstrom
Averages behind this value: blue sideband 93.3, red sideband 112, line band 107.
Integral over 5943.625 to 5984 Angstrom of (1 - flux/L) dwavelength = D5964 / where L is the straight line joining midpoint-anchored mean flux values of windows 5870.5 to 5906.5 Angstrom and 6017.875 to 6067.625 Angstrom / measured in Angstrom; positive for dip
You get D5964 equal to -3.6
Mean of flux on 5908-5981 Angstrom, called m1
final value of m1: 107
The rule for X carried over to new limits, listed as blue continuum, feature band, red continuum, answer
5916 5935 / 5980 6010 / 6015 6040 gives -2.9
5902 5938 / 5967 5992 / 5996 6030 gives -0.3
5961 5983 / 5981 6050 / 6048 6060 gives -3.9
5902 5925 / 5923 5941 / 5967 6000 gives 0.5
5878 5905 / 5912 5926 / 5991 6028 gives -4.1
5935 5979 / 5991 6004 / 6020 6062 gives -0.6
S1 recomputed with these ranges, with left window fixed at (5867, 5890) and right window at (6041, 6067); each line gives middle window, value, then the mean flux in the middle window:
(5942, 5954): 0.2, 106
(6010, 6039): 1.1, 107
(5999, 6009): -0.5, 116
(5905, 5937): -1.0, 109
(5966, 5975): 0.2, 106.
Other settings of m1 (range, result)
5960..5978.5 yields 104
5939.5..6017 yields 111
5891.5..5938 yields 99.3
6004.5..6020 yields 116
